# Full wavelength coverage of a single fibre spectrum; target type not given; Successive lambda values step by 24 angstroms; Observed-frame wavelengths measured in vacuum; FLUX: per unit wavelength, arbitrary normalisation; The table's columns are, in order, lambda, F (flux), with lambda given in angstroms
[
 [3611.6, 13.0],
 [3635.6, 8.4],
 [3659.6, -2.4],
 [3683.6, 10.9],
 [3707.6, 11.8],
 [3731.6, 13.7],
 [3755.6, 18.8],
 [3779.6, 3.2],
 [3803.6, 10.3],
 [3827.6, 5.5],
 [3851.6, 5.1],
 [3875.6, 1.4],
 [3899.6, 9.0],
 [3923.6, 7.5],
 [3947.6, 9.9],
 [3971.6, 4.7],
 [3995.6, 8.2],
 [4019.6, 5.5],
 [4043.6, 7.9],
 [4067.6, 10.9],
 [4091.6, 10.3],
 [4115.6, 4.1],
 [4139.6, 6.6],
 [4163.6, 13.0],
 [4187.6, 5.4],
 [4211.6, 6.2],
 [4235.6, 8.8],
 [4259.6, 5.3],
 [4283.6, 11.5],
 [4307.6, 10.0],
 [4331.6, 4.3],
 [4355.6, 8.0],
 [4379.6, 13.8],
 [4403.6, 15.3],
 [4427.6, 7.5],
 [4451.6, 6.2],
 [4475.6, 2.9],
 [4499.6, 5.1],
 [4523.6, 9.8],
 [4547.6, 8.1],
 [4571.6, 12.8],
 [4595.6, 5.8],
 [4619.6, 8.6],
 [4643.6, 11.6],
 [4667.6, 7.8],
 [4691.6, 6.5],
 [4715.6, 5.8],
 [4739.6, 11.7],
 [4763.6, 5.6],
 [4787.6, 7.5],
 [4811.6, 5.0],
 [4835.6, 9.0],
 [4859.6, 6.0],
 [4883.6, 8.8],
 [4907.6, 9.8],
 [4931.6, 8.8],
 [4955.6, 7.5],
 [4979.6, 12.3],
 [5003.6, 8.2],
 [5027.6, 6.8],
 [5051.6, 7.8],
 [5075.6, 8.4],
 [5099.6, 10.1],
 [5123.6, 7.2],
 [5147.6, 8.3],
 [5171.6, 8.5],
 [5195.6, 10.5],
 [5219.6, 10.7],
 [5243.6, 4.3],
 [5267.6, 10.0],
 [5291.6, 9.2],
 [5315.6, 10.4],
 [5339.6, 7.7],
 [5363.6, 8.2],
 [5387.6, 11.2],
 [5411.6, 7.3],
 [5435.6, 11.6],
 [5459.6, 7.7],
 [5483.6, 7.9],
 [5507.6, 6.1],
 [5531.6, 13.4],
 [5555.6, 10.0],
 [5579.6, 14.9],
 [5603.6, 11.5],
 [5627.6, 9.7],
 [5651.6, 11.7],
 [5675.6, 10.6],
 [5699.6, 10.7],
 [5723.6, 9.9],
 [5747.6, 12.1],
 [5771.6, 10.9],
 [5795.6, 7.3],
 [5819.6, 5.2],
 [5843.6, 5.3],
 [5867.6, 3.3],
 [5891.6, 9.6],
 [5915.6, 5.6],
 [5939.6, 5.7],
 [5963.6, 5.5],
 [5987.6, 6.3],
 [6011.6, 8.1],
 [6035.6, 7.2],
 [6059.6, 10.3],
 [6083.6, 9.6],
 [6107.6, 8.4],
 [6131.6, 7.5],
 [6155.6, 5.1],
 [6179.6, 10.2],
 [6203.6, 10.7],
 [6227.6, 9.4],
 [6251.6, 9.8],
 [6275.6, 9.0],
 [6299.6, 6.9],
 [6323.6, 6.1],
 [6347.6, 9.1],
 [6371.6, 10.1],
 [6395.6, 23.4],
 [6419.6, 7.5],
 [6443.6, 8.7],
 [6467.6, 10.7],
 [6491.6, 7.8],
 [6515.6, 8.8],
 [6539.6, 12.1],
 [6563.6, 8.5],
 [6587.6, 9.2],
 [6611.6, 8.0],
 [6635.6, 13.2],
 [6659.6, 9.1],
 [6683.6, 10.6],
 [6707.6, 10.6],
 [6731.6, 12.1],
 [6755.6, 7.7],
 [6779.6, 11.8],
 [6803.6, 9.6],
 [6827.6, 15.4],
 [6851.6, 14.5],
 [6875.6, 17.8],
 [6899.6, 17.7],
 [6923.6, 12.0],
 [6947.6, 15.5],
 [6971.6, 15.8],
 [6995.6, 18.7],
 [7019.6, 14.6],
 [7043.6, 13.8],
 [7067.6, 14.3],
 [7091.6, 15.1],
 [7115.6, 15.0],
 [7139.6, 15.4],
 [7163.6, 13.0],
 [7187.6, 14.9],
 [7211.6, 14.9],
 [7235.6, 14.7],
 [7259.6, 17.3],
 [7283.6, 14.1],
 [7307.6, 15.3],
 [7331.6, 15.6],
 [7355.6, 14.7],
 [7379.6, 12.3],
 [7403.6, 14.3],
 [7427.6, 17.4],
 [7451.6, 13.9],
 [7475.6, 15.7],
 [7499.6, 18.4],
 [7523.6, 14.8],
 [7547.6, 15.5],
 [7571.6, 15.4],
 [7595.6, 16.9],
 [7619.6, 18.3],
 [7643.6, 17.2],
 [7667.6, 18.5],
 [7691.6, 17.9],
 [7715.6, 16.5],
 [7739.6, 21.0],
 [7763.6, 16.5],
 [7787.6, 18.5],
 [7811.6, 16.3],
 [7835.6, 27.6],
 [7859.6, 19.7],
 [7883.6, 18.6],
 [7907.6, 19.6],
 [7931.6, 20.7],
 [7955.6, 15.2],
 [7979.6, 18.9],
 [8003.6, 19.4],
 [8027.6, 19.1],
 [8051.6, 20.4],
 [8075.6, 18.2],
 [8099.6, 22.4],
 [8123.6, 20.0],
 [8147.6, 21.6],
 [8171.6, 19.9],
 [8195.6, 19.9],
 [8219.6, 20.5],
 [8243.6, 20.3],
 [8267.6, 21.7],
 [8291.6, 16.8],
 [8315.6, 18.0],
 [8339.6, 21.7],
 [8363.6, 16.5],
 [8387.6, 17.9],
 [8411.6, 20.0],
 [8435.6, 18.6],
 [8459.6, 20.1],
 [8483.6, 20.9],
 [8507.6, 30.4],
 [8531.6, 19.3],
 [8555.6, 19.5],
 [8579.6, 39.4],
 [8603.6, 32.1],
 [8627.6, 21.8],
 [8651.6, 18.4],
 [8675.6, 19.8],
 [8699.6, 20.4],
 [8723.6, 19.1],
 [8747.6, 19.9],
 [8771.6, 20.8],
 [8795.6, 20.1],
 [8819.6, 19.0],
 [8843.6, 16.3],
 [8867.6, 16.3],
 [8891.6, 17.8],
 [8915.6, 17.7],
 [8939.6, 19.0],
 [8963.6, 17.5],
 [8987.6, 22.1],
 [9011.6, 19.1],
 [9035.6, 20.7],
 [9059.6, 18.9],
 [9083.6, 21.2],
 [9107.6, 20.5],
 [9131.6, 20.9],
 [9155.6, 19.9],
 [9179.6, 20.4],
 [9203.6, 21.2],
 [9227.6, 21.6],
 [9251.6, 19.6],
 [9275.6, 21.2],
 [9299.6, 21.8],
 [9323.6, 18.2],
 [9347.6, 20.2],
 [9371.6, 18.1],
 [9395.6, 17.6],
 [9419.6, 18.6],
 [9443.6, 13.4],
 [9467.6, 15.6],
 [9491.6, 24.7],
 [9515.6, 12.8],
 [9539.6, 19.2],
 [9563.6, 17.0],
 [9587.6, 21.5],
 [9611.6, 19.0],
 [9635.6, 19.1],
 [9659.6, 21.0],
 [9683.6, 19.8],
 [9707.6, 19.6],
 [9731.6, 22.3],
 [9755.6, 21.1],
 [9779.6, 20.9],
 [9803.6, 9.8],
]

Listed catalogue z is 0.72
